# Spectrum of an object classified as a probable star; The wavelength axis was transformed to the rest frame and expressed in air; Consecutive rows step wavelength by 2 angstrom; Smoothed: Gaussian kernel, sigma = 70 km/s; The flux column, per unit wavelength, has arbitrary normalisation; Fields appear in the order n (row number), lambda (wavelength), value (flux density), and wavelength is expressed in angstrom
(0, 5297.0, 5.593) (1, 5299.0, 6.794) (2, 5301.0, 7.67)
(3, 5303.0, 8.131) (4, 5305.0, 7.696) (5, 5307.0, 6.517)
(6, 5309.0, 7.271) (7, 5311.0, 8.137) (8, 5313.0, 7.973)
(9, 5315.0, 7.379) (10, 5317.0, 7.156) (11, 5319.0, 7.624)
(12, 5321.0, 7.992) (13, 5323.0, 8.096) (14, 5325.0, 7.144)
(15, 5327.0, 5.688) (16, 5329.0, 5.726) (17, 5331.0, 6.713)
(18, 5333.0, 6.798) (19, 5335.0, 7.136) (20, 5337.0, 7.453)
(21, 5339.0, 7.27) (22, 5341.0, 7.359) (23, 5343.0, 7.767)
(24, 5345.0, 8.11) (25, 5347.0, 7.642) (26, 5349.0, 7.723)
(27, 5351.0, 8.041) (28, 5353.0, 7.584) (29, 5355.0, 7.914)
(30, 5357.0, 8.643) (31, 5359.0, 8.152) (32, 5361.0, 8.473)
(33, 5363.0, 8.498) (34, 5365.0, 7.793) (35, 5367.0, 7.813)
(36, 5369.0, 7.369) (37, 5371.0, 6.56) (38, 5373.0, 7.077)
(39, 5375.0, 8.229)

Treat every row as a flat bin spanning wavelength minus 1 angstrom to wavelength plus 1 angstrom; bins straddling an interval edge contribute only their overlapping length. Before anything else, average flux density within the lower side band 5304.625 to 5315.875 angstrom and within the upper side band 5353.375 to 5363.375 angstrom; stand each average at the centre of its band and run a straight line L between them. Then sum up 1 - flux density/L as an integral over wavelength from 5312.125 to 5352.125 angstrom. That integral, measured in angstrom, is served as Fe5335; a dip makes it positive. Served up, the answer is 2.6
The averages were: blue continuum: 7.49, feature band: 7.34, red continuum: 8.28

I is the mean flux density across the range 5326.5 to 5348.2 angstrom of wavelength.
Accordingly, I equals 7.1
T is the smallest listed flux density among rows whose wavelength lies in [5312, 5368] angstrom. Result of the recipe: 5.688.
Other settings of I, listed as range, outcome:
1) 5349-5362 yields 8.1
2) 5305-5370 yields 7.53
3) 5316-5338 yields 7.05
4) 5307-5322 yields 7.57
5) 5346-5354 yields 7.75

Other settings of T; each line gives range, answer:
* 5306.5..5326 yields 6.517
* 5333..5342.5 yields 6.798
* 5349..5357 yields 7.584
